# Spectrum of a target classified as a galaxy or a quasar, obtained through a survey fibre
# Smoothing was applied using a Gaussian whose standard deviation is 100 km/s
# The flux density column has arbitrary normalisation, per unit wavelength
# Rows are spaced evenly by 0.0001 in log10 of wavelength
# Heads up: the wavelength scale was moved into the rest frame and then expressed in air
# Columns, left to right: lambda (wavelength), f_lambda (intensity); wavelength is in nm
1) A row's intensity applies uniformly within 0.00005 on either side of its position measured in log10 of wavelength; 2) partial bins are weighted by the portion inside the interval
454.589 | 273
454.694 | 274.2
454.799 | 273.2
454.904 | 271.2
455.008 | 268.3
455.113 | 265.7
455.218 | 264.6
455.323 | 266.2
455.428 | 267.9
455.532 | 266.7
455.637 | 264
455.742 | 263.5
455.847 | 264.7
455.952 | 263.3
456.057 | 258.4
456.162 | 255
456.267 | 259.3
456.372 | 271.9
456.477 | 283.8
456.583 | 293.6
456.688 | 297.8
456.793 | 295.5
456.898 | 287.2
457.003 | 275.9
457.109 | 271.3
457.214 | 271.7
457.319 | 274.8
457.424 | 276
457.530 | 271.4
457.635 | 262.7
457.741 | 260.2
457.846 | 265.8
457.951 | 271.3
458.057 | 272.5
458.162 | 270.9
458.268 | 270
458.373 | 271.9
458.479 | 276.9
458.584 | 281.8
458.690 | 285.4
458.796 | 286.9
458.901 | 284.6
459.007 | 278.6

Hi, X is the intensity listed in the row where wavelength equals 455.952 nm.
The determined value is 263.3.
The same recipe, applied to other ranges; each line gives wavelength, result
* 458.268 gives 270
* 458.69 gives 285.4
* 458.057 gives 272.5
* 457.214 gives 271.7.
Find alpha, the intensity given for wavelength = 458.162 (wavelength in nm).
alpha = 270.9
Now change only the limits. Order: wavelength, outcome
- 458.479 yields 276.9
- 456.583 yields 293.6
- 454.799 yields 273.2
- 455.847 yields 264.7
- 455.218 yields 264.6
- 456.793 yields 295.5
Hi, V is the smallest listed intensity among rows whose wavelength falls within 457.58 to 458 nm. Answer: 260.2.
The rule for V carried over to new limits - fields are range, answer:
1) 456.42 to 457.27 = 271.3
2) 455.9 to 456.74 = 255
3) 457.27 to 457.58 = 271.4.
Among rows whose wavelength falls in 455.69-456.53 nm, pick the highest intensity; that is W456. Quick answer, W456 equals 283.8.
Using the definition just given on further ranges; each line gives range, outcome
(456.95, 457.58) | 276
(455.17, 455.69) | 267.9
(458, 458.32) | 272.5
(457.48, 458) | 271.4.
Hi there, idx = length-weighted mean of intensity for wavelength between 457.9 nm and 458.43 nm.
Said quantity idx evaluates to 271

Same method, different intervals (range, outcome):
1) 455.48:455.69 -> 266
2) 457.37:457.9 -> 267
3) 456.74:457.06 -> 286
